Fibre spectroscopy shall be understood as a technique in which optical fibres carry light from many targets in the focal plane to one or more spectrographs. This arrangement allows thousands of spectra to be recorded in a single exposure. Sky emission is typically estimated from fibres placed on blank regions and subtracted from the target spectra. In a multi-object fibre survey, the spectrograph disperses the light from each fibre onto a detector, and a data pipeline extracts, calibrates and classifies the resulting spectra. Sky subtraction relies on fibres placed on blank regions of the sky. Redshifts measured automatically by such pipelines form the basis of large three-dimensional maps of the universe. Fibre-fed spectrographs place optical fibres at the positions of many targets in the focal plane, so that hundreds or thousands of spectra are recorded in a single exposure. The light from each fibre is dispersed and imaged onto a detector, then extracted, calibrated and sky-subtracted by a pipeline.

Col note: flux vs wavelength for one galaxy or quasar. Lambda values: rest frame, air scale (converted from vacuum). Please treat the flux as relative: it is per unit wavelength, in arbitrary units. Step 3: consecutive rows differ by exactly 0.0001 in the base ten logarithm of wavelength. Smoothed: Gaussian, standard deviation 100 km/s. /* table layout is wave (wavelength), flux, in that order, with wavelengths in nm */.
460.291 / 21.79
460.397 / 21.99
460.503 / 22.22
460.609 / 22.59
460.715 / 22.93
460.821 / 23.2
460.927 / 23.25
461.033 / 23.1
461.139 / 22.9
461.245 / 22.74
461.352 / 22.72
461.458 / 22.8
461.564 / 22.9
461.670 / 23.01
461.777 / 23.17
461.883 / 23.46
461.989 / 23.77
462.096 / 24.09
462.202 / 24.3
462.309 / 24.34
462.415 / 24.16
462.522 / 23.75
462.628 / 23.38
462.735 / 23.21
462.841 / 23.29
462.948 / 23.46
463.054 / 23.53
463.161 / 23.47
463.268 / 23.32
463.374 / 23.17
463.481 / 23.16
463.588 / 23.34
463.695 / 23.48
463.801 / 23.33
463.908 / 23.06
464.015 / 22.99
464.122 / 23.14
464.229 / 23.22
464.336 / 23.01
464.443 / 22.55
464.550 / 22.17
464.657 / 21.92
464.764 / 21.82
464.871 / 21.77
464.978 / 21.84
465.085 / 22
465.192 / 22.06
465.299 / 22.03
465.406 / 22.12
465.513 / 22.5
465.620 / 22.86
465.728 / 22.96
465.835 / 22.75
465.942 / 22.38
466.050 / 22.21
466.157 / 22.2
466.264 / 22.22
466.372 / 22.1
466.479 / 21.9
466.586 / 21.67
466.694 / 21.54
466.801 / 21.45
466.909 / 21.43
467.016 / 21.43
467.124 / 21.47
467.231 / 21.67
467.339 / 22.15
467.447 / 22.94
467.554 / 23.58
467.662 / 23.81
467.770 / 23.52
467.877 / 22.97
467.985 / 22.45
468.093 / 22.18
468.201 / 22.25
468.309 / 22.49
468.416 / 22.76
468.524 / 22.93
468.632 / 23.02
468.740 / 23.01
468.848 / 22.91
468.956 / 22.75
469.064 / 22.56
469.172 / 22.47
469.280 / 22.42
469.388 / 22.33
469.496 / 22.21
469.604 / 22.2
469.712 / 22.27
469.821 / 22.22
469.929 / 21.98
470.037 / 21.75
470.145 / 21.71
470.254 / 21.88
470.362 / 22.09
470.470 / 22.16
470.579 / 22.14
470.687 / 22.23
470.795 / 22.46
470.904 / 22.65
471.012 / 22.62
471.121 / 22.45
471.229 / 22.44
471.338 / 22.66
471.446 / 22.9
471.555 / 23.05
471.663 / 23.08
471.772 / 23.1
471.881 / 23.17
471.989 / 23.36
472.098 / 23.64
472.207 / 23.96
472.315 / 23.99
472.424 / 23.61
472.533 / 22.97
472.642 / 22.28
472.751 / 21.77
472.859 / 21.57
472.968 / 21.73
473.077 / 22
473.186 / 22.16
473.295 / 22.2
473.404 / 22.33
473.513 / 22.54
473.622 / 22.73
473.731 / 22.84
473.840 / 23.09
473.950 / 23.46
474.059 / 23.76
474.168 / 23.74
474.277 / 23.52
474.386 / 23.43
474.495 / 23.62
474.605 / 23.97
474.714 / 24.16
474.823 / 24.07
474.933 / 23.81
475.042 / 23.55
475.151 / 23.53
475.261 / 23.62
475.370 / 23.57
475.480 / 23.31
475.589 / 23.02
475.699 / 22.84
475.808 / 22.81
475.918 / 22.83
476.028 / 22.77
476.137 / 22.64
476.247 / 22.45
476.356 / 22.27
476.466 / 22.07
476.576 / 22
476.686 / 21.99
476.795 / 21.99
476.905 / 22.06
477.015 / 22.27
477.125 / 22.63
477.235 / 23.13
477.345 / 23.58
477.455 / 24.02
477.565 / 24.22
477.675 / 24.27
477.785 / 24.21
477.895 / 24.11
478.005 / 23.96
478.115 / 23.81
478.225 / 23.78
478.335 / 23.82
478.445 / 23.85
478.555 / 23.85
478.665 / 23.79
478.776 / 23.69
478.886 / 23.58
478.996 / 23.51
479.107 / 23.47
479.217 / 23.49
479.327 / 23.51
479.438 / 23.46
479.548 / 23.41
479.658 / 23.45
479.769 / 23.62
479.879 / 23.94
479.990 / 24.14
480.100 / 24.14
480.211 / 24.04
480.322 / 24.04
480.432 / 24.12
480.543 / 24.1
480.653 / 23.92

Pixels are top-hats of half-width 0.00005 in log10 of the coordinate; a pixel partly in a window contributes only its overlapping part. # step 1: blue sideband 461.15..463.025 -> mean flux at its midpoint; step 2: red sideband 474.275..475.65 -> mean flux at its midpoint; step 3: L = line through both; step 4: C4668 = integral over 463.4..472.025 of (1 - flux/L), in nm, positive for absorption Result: 0.38 nm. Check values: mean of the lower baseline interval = 23.4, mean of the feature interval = 22.5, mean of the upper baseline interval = 23.6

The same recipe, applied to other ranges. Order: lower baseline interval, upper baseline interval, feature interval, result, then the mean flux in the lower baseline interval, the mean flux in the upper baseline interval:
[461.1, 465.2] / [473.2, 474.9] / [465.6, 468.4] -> 0.10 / 23.1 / 23.3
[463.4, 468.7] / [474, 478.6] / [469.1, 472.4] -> 0.04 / 22.5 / 23.3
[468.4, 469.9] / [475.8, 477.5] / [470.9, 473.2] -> -0.02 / 22.6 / 22.6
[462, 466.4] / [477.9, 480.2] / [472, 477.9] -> 0.12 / 22.9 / 23.7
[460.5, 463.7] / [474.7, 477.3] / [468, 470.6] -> 0.08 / 23.3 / 22.9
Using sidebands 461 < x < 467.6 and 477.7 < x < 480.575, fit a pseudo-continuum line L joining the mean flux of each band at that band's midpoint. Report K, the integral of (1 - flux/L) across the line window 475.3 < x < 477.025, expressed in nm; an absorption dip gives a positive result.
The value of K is 0.075 nm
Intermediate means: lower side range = 22.7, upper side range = 23.8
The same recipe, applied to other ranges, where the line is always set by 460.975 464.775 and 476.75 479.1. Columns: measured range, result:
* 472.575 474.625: 0.06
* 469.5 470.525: 0.06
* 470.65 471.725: 0.03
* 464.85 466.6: 0.08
